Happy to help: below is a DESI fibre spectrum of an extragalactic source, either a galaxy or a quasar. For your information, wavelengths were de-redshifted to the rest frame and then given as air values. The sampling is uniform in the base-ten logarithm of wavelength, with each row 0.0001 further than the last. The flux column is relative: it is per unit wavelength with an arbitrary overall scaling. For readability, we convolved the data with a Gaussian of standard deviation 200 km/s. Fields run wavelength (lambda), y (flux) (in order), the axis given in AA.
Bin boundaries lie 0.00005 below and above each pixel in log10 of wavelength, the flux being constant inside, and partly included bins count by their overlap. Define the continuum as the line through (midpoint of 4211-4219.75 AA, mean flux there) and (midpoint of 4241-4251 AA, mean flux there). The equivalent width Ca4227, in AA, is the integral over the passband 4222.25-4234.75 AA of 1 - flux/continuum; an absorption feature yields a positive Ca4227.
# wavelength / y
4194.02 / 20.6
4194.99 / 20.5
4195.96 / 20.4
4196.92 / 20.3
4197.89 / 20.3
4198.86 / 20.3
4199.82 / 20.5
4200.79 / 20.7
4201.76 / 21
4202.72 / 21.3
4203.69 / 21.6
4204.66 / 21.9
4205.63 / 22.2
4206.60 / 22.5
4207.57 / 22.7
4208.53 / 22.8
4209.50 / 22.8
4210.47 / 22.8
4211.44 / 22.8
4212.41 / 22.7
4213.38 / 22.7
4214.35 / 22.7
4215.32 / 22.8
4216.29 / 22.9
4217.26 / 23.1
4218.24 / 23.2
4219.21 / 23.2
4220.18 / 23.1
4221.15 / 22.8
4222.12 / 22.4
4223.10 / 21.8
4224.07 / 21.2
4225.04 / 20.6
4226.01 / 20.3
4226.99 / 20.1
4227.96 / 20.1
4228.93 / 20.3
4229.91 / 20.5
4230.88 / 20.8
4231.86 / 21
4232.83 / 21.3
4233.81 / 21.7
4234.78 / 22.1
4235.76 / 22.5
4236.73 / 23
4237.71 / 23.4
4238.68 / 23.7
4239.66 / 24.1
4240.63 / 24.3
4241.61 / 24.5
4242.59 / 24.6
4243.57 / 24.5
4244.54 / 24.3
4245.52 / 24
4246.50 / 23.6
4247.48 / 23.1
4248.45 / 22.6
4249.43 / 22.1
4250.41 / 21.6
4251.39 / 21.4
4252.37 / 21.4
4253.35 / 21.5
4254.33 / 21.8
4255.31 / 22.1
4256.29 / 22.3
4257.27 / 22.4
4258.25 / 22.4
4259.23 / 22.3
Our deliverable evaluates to 1.2 AA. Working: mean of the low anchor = 22.9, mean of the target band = 20.9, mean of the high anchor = 23.5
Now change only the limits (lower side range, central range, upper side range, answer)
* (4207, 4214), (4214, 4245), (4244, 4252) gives 0.5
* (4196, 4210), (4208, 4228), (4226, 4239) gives -0.7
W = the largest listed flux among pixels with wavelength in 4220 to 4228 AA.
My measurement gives 23.1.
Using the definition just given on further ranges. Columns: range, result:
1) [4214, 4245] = 24.6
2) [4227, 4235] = 22.1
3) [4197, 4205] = 21.9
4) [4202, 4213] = 22.8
